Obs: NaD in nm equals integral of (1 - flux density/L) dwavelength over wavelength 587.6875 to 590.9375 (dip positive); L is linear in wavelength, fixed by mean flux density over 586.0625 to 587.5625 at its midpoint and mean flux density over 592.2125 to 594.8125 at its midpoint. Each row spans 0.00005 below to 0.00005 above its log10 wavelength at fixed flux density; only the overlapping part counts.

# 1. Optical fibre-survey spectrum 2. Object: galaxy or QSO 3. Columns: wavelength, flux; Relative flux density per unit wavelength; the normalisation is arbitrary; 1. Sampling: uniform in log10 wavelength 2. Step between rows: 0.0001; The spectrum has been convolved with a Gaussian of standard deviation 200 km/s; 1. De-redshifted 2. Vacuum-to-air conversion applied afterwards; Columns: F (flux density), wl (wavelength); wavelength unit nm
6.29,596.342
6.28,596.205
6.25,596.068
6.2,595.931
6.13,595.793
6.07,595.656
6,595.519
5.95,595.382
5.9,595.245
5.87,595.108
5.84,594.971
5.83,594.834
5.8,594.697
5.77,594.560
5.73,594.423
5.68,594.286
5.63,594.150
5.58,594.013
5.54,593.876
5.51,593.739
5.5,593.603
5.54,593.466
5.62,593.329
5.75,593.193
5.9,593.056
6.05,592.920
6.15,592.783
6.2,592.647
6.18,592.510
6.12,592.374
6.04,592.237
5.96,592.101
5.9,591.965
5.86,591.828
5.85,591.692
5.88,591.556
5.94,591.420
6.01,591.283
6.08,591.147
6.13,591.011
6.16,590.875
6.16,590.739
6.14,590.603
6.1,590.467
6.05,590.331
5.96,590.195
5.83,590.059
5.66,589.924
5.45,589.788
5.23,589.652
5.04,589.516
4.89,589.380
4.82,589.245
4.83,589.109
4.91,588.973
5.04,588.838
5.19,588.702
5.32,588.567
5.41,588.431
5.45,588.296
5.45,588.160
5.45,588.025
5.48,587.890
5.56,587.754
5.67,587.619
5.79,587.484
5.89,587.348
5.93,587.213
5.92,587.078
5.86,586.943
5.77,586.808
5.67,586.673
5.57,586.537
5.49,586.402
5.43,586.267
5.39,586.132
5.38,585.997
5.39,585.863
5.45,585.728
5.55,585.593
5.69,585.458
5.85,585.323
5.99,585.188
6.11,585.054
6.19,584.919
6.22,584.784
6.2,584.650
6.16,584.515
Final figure 0.14 nm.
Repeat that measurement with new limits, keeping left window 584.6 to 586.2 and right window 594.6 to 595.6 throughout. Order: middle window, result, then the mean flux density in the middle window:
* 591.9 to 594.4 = 0.02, 5.82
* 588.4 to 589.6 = 0.16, 5.04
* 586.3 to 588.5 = 0.06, 5.64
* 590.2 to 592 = -0.05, 6.02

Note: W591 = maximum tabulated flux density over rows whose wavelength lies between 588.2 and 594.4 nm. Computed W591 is 6.2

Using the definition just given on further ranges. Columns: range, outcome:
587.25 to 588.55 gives 5.89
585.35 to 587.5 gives 5.93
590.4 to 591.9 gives 6.16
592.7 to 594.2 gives 6.15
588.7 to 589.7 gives 5.23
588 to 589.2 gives 5.45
